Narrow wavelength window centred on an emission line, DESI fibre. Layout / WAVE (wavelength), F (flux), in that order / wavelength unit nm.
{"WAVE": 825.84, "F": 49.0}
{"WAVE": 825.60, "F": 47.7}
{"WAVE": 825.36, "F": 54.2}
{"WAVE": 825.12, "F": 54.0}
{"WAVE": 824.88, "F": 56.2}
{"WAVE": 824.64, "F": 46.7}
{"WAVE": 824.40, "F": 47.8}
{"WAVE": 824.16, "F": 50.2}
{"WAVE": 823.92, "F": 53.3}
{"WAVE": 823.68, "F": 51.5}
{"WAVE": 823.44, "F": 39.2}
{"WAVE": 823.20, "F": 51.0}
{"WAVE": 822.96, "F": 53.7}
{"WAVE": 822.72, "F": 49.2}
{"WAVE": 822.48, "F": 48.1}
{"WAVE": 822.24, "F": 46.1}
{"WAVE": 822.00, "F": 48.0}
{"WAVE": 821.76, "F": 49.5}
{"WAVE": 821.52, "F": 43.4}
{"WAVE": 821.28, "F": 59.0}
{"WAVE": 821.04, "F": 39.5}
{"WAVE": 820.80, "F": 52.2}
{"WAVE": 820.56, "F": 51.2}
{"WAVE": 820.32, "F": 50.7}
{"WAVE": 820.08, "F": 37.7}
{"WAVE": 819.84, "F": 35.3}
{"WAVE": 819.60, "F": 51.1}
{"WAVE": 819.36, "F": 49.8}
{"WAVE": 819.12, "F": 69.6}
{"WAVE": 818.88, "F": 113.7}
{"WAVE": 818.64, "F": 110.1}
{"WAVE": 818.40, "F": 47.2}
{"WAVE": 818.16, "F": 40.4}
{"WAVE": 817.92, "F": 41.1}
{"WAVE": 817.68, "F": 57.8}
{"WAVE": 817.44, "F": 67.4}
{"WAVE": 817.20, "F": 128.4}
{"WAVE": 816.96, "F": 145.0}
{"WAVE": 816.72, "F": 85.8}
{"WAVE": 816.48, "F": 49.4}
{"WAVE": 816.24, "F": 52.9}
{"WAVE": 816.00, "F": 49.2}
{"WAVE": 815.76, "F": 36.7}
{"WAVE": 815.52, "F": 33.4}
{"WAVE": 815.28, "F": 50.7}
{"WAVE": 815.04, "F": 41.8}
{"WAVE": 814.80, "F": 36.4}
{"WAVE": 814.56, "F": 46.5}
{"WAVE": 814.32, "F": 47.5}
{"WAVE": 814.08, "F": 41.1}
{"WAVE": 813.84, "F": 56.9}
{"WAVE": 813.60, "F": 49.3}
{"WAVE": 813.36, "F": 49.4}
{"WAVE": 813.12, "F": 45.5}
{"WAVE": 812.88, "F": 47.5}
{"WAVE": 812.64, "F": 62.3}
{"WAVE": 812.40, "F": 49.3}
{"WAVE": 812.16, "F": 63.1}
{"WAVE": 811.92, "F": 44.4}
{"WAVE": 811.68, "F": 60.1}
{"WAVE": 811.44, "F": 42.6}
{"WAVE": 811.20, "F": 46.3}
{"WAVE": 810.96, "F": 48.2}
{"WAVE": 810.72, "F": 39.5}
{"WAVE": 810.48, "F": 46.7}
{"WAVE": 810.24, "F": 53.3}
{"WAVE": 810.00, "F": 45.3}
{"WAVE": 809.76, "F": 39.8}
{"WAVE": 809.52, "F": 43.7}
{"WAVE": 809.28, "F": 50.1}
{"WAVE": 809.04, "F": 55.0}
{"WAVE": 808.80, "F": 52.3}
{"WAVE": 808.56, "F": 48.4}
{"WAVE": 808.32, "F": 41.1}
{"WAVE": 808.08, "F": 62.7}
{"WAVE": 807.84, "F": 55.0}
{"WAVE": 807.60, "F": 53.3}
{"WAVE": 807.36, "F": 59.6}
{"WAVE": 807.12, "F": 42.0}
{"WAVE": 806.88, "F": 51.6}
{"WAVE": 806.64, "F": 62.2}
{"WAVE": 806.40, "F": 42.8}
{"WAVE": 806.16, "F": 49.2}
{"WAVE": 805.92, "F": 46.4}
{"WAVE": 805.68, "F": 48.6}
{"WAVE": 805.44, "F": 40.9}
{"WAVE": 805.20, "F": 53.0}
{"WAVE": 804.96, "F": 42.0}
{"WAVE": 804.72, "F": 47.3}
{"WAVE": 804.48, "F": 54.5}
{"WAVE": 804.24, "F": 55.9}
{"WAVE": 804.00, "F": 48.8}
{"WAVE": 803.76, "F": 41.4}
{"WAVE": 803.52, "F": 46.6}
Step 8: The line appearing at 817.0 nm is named [S II] 6716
